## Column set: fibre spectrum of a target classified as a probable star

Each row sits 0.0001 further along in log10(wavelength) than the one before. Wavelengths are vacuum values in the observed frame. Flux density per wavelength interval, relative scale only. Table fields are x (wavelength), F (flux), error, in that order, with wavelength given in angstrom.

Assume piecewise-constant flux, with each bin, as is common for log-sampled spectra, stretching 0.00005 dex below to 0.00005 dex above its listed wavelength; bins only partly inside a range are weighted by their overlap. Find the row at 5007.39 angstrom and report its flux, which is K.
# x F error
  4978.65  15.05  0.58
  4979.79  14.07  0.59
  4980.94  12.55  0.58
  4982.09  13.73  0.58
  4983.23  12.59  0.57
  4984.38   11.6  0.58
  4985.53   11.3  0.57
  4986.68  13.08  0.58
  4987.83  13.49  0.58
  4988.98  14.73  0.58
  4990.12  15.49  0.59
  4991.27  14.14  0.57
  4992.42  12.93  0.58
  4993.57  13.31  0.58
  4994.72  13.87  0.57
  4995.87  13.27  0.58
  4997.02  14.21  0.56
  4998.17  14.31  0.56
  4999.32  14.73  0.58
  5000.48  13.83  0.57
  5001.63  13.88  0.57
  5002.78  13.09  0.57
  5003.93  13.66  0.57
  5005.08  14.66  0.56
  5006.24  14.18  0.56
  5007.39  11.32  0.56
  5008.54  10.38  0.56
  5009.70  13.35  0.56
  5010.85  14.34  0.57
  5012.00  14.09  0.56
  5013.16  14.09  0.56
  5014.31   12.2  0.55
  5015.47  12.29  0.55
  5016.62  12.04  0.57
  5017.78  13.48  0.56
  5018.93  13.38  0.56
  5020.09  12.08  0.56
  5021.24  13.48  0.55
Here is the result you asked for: 11.32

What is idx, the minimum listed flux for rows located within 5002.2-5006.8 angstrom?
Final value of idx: 13.09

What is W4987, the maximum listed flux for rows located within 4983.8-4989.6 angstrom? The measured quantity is 14.73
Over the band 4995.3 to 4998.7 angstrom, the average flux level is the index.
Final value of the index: 13.9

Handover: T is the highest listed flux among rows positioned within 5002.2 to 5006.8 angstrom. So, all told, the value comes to 14.66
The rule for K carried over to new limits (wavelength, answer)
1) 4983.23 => 12.59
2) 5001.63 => 13.88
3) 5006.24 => 14.18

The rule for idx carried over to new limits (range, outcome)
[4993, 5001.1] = 13.27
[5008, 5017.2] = 10.38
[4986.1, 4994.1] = 12.93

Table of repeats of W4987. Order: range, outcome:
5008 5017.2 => 14.34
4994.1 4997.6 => 14.21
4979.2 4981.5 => 14.07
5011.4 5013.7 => 14.09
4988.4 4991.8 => 15.49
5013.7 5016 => 12.29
